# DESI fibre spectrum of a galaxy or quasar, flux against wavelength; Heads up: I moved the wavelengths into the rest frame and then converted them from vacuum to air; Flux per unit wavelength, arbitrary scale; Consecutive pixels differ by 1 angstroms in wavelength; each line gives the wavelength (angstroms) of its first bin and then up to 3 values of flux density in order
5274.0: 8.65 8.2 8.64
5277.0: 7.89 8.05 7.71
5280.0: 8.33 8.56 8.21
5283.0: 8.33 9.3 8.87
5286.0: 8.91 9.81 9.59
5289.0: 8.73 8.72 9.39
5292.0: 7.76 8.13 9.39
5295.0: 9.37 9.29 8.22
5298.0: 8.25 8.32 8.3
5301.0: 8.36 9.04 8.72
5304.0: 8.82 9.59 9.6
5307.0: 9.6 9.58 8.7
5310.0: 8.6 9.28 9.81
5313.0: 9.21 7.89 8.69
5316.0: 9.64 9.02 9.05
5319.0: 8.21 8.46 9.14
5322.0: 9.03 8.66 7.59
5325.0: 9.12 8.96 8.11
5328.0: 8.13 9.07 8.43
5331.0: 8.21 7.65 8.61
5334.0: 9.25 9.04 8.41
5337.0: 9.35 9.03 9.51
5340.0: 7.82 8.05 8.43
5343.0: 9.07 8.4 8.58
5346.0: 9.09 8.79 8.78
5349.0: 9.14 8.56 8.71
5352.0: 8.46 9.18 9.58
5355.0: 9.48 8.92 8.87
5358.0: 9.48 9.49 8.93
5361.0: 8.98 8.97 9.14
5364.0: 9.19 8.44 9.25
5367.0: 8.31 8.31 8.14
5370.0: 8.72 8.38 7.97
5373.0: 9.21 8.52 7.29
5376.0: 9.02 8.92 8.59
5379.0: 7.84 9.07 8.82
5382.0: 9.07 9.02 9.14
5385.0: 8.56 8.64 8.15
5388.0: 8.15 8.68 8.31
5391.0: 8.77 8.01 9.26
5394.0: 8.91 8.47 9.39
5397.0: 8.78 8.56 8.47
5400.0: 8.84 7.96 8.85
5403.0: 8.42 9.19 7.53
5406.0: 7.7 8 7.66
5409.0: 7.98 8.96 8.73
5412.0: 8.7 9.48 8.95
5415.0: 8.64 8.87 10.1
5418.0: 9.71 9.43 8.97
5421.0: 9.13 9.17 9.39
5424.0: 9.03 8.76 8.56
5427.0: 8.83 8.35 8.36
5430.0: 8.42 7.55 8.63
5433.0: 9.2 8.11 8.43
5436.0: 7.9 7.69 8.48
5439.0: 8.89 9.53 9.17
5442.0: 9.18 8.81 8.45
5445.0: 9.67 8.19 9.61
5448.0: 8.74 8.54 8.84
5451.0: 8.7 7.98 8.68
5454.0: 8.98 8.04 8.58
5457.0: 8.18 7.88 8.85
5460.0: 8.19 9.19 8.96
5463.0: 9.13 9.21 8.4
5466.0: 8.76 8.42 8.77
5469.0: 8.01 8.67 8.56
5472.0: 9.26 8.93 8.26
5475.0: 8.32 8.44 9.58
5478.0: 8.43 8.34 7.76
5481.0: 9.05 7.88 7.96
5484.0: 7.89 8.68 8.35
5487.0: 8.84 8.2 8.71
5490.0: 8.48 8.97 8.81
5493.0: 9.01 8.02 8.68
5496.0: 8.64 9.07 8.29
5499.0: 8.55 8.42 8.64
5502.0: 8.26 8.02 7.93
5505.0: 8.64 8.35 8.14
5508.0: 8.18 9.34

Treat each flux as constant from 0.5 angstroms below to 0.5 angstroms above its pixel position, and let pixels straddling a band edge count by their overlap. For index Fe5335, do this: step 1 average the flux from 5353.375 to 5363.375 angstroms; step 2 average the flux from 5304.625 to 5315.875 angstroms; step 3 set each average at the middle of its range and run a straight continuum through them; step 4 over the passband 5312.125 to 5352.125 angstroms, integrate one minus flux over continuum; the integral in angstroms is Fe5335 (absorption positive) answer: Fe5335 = 2.1 angstroms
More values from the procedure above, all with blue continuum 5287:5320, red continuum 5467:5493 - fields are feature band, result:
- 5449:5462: 0.1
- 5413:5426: -0.8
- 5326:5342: 0.5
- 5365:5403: 0.6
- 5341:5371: -0.2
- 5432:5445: -0.1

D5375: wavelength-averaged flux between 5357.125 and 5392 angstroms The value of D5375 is 8.68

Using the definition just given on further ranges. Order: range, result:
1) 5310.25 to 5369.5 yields 8.8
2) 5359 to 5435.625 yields 8.67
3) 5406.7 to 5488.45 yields 8.66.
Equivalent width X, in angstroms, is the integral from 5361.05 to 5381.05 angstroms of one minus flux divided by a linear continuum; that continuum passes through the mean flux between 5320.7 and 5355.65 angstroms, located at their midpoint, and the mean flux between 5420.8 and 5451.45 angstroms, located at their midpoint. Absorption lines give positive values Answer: 0.3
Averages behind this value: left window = 8.72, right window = 8.72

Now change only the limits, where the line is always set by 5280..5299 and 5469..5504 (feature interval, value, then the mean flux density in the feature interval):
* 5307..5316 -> -0.28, 9.04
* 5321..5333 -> 0.35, 8.49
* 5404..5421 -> -0.24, 8.74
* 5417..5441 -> -0.45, 8.76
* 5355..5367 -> -0.49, 9.05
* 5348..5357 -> -0.29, 8.98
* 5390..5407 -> 0.19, 8.54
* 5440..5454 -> -0.45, 8.84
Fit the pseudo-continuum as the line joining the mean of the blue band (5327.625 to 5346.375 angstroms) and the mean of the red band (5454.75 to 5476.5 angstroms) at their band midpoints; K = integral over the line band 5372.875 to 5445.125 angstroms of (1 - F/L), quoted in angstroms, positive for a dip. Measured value -0.5 angstroms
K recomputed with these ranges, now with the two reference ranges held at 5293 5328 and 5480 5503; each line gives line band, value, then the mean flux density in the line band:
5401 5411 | 0.5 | 8.26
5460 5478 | -0.4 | 8.73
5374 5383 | 0.1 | 8.6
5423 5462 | -0.2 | 8.62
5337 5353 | 0.1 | 8.73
